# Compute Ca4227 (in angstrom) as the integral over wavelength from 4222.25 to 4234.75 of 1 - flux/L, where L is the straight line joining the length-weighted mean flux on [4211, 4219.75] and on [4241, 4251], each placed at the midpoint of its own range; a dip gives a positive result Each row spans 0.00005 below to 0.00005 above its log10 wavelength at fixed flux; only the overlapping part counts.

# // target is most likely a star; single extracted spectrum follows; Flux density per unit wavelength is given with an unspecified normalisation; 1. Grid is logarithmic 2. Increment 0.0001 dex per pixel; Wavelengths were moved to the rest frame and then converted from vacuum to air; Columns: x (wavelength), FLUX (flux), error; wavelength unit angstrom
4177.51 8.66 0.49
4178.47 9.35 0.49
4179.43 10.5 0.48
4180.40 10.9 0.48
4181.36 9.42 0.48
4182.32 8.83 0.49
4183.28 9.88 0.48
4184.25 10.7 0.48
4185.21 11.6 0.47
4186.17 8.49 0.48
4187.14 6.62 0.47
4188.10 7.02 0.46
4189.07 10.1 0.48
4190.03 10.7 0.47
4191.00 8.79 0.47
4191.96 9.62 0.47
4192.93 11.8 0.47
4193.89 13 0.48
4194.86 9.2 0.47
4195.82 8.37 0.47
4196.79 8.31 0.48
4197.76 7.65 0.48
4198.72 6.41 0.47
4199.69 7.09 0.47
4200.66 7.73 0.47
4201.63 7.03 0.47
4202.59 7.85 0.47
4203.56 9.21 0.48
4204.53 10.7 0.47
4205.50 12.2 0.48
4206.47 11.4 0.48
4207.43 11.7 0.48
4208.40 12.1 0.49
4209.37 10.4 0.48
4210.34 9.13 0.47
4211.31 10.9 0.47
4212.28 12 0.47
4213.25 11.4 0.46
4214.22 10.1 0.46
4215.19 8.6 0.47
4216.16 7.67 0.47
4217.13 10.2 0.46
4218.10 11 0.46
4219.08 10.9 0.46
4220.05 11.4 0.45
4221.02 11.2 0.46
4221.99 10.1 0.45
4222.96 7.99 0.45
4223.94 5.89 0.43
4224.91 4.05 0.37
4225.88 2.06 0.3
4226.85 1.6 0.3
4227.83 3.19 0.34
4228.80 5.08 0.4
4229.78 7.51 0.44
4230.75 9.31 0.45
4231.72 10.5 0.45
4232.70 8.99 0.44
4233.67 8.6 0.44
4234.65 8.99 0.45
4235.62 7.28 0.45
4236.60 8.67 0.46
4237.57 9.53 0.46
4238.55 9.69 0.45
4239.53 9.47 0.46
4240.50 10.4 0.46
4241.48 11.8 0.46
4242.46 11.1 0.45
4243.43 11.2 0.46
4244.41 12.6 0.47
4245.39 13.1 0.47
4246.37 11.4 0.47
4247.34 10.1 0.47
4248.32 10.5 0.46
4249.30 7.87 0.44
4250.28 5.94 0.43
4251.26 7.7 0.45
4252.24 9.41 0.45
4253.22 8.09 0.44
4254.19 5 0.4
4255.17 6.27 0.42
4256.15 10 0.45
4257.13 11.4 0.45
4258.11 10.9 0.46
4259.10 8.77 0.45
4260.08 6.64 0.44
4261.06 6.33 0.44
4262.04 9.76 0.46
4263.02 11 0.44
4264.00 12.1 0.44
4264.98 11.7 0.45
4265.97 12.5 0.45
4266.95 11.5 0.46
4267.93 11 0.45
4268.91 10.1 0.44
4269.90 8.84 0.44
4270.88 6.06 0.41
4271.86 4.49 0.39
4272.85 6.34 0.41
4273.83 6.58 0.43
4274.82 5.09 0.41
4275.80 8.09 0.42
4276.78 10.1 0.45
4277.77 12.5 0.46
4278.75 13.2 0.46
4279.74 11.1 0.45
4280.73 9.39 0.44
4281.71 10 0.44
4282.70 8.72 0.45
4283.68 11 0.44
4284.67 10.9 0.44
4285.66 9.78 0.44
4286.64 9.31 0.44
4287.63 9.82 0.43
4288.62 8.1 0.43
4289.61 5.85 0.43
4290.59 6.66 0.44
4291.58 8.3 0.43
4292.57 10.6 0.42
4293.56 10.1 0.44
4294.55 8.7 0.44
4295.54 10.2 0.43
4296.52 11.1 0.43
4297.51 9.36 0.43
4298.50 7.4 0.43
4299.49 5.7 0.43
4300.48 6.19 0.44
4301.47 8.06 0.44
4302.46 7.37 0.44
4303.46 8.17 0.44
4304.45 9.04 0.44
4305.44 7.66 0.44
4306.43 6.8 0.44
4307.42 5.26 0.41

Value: 4.8 angstrom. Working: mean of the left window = 10.3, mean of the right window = 10.5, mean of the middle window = 6.43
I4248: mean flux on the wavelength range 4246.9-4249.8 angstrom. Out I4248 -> 9.45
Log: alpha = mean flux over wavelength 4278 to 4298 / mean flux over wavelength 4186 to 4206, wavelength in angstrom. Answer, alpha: 1.08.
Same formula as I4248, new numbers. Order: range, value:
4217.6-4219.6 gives 10.9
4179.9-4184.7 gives 9.93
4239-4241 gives 9.93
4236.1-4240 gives 9.32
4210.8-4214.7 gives 11.1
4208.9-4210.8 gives 9.77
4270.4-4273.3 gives 5.61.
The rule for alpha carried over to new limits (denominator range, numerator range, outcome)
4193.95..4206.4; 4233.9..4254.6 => 1.09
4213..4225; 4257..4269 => 1.09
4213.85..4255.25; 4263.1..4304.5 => 1.05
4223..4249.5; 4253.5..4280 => 1.07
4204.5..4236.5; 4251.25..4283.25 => 1.03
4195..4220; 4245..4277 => 0.93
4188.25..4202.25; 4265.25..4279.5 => 1.02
